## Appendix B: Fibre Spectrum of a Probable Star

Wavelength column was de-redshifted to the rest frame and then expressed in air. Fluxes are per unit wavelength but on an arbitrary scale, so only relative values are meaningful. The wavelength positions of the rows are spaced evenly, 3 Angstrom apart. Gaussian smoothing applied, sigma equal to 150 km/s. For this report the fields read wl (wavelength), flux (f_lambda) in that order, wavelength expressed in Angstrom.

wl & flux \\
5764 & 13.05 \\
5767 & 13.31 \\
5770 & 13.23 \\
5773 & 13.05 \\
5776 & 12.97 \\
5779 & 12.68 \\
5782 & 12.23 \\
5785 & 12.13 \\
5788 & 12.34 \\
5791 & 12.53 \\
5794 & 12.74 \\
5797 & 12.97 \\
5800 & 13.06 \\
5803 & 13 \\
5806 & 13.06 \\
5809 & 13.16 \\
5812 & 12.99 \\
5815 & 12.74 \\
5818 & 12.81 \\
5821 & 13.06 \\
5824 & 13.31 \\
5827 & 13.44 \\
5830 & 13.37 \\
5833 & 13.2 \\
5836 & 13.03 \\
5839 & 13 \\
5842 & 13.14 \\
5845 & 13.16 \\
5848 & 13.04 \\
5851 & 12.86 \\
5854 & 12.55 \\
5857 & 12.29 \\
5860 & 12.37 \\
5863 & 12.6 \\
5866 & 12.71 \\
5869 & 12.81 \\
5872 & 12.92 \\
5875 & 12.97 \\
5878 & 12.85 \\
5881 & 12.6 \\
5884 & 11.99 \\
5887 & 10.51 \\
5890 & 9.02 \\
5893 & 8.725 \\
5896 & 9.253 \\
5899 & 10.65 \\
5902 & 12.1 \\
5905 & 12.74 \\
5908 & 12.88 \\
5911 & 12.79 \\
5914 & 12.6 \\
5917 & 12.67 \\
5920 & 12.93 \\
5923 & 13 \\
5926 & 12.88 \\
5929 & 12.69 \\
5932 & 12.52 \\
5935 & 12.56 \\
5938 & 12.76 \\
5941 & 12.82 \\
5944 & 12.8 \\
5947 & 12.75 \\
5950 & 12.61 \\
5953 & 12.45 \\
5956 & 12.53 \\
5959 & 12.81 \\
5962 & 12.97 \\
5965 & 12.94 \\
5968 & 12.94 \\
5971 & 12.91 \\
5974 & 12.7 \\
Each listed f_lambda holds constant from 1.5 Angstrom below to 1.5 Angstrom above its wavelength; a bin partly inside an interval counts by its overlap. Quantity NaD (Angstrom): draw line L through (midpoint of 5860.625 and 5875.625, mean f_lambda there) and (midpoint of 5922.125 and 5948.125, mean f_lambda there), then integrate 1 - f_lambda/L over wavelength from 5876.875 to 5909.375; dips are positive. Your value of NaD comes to 4.0 Angstrom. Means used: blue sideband 12.8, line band 11.2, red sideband 12.7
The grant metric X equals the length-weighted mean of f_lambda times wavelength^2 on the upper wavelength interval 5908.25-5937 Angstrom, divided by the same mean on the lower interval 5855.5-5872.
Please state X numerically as 1.03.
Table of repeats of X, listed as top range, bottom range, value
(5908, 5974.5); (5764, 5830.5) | 1.04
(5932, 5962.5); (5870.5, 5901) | 1.16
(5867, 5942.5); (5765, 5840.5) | 0.97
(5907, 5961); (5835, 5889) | 1.04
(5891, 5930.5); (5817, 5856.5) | 0.94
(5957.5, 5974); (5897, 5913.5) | 1.08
